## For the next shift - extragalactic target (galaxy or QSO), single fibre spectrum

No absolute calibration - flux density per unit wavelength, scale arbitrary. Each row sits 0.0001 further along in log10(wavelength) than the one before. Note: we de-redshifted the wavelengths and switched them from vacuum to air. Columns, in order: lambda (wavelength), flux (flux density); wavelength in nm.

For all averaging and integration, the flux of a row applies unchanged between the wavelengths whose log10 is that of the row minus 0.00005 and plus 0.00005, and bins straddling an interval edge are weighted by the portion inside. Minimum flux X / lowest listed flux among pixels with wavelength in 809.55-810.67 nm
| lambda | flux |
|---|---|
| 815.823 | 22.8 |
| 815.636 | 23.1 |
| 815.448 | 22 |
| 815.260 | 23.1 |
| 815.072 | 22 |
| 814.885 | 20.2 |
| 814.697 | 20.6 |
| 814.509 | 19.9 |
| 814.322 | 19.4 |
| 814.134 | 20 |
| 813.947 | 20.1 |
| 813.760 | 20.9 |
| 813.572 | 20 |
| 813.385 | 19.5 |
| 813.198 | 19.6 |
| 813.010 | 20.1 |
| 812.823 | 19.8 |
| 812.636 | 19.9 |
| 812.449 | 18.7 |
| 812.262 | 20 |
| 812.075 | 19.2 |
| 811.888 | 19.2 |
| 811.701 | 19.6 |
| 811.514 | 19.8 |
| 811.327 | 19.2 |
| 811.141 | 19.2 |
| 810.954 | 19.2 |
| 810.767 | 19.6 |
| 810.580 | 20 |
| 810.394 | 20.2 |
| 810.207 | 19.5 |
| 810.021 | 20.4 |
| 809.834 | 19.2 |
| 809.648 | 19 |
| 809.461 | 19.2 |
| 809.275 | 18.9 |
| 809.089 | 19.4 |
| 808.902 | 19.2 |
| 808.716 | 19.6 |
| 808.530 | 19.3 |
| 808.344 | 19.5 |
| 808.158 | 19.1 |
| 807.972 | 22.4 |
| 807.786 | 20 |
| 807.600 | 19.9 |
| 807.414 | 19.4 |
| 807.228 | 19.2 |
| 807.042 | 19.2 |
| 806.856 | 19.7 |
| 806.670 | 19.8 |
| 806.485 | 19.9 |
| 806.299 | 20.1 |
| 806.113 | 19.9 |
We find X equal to 19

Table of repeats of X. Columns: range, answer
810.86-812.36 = 19.2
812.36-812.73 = 18.7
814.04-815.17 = 19.4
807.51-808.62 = 19.1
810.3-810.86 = 19.6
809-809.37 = 18.9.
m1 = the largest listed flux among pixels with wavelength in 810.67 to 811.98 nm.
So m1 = 19.8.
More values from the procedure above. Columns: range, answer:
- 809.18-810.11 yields 20.4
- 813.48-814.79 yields 20.9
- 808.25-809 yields 19.6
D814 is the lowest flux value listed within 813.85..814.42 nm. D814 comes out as 19.4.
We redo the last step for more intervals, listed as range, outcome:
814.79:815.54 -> 20.2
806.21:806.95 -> 19.7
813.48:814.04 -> 20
